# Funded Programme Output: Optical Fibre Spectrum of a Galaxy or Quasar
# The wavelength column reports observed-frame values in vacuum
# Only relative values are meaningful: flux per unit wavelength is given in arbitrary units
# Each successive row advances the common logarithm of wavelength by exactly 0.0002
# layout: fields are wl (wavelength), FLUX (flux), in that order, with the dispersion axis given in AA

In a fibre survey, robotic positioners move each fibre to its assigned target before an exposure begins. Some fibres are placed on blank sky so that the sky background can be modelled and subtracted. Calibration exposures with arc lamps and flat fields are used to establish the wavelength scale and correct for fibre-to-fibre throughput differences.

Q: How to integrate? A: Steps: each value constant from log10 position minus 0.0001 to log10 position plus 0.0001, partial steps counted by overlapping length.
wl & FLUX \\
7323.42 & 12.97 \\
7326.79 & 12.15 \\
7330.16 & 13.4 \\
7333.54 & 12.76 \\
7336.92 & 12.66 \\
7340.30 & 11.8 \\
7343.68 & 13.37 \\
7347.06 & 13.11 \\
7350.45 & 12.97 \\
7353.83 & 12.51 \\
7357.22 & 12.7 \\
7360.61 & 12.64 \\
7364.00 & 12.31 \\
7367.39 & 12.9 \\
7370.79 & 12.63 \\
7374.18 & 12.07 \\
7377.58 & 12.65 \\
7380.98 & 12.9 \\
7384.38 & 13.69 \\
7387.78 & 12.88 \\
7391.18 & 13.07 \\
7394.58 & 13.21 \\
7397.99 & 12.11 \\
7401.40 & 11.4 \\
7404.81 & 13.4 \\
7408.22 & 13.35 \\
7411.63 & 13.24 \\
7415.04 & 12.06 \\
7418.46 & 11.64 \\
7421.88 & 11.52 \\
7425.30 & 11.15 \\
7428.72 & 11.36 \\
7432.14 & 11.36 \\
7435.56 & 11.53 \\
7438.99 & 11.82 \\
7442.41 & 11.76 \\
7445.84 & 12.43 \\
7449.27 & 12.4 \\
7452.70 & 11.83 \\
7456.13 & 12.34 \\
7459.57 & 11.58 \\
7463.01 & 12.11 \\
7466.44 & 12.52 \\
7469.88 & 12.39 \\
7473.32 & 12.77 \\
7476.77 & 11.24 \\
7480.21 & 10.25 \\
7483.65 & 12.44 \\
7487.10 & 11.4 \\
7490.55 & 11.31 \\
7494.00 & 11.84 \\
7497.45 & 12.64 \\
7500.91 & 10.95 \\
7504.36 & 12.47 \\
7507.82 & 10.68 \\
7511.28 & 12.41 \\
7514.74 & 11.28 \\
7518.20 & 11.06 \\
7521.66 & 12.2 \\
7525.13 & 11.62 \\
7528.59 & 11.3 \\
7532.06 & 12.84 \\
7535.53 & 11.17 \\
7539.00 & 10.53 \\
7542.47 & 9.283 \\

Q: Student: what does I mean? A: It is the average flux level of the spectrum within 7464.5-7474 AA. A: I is 12.5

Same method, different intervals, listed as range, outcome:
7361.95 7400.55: 12.7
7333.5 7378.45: 12.6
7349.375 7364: 12.7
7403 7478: 12.1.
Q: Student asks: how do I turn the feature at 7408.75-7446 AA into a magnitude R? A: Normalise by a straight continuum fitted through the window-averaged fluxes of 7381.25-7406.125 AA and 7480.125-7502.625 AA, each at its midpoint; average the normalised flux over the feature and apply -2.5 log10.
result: 0.05 mag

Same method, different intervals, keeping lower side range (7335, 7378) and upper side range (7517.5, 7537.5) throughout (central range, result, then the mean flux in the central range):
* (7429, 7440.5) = 0.06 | 11.5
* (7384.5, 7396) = -0.06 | 13.1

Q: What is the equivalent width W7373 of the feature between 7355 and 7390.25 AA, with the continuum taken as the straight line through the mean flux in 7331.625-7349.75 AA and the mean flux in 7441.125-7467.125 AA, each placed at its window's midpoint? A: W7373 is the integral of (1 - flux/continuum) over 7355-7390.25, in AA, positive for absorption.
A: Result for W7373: -0.5 AA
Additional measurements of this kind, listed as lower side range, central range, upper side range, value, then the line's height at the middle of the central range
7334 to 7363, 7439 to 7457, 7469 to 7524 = -0.1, 12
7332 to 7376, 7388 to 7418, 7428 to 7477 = -0.9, 12.3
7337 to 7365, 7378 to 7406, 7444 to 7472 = -0.7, 12.5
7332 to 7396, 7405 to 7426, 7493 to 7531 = 0.2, 12.4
